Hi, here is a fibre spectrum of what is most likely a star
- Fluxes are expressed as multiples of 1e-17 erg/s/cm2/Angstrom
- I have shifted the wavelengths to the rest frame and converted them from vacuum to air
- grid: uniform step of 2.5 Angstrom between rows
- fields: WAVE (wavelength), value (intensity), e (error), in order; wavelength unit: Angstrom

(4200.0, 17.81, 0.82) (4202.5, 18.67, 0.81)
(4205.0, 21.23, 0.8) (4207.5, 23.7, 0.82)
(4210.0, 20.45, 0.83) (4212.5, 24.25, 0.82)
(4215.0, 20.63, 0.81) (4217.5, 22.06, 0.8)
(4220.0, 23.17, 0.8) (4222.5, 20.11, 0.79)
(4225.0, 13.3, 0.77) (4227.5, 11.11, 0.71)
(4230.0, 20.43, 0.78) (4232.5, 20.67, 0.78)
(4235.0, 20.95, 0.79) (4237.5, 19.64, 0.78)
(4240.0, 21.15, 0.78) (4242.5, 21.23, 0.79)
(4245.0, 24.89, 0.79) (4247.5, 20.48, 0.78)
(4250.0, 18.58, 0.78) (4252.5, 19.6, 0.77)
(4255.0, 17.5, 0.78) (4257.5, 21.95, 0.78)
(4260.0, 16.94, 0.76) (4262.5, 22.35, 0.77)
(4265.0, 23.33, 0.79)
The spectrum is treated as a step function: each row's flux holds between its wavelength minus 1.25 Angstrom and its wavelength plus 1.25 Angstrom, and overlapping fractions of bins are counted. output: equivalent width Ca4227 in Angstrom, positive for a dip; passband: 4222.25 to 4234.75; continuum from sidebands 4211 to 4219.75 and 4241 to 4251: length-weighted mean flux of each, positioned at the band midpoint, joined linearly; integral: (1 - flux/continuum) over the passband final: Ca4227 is 2.69 Angstrom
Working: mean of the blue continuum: 22.4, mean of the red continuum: 21.4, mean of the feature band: 17.2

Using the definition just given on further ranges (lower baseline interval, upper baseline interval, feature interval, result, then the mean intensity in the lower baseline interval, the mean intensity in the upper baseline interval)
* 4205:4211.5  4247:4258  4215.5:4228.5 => 1.8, 22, 19.4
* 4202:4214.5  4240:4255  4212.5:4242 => 2.2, 21.8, 20.7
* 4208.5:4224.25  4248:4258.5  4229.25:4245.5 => -0.7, 21.5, 19.4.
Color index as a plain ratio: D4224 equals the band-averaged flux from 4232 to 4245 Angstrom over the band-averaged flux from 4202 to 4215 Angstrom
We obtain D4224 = 0.97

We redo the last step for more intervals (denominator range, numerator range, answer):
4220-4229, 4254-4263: 1.21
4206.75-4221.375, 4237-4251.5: 0.94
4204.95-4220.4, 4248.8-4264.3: 0.88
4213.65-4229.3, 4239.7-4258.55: 1.12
